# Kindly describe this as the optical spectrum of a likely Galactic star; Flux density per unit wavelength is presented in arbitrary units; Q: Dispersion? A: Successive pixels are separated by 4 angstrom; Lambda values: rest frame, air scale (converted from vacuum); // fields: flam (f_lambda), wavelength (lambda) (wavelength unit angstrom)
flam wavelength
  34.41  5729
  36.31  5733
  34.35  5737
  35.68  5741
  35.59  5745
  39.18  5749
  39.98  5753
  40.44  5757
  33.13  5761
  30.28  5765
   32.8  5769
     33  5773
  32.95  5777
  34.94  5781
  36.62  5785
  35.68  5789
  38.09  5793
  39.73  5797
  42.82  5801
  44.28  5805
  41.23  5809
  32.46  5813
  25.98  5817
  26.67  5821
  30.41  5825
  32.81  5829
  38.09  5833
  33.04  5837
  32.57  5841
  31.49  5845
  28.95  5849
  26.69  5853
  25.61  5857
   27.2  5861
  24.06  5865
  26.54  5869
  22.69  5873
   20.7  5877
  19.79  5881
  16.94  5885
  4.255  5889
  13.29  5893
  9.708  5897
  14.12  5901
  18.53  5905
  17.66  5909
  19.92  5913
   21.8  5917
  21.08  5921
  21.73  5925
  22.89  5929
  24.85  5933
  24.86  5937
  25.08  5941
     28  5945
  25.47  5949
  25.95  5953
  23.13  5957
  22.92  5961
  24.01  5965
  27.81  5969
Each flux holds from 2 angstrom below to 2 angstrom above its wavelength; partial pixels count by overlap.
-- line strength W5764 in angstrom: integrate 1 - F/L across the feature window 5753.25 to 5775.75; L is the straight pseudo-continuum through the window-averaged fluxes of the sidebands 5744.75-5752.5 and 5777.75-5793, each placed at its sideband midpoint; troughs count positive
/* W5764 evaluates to 1.7 angstrom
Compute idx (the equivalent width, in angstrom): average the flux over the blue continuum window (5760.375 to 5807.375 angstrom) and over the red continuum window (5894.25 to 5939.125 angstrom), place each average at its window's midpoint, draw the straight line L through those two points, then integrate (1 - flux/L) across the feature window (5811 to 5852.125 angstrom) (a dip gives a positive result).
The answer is -1.2 angstrom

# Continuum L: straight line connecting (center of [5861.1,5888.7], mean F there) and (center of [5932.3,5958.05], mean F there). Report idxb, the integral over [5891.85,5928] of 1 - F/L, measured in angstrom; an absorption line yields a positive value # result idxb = 8.64 angstrom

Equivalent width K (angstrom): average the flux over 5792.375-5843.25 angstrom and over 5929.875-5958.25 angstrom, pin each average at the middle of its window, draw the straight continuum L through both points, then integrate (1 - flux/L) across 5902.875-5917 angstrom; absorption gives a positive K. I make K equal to 4.5 angstrom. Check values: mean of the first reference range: 35.1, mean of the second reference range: 25.3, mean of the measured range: 19.1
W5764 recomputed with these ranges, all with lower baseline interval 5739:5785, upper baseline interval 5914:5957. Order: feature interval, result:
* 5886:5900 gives 8.8 angstrom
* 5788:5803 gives -2.8 angstrom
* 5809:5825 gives 0.8 angstrom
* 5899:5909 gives 3.6 angstrom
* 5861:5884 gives 4.3 angstrom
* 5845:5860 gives 0.9 angstrom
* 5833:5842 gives -1.1 angstrom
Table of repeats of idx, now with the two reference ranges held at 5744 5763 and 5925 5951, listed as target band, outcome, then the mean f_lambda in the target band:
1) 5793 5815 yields -3.62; 39.9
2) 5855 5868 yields 1.96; 25.7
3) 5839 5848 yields -0.05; 31.7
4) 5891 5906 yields 7.61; 13.6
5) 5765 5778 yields 1.43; 32.5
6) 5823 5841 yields -0.66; 33.5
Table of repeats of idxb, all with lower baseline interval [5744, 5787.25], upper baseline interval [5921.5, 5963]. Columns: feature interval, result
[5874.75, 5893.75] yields 8.7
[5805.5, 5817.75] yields -1.0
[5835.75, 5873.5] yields 2.4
